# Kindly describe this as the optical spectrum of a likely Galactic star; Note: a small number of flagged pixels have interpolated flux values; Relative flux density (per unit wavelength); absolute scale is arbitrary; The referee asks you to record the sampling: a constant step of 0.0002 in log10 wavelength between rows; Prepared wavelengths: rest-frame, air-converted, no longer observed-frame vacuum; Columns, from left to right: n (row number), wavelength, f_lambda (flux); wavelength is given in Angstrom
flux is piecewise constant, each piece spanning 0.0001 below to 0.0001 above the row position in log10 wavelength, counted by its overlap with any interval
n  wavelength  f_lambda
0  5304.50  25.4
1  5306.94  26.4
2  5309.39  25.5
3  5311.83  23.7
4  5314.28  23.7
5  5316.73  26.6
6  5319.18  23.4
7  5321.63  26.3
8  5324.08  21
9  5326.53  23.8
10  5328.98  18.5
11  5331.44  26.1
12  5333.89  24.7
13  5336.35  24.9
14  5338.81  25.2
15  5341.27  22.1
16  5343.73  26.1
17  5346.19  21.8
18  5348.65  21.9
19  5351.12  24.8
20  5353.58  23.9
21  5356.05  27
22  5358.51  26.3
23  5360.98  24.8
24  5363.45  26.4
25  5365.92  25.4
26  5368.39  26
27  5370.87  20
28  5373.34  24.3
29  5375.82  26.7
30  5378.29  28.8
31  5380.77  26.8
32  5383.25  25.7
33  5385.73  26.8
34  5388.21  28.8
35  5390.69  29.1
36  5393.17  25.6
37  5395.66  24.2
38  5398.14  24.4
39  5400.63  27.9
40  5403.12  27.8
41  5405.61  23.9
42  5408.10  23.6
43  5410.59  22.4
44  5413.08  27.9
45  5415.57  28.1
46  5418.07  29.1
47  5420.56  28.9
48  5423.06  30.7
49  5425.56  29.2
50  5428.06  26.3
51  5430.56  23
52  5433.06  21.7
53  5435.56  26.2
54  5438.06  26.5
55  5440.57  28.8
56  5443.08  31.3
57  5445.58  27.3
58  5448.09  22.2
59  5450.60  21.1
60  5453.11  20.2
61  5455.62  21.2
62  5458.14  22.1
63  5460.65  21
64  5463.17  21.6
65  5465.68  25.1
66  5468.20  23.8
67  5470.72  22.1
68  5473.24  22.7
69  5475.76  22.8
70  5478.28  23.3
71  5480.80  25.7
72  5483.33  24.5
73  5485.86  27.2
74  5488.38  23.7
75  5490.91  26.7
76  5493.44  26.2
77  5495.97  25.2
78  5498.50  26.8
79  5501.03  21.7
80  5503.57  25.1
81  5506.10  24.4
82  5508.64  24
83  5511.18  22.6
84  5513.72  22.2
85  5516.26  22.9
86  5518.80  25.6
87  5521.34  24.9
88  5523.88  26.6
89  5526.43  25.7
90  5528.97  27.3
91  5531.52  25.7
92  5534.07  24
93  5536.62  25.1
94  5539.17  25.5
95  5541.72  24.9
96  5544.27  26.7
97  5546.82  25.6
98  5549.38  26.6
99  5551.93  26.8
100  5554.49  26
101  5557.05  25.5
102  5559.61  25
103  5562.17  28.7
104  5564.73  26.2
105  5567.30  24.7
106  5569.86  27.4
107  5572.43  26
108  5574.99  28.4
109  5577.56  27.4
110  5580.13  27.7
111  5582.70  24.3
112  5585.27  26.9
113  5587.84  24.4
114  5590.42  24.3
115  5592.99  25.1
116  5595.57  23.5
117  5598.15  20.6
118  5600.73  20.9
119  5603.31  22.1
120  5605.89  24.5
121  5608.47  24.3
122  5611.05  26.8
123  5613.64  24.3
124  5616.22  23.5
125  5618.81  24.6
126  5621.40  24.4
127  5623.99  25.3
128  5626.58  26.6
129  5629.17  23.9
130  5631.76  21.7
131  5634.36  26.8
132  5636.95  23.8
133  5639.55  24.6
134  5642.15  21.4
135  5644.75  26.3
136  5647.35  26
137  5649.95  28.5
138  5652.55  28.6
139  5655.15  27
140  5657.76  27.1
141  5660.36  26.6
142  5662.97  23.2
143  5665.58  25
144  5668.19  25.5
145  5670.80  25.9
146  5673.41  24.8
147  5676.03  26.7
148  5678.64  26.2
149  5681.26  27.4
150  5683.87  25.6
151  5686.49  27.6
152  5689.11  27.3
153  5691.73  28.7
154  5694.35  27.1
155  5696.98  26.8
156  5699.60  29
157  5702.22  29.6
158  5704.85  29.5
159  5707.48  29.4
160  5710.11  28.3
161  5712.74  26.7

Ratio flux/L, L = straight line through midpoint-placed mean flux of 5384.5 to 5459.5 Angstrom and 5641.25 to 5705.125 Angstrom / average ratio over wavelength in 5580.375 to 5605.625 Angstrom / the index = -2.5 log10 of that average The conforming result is 0.11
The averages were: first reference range 25.9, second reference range 26.7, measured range 23.8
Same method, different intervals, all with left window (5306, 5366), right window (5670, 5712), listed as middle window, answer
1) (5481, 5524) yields 0.049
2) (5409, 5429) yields -0.109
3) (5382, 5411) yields -0.044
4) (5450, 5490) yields 0.111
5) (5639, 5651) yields 0.073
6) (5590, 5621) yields 0.131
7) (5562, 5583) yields -0.012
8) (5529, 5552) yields 0.021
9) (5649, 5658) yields -0.027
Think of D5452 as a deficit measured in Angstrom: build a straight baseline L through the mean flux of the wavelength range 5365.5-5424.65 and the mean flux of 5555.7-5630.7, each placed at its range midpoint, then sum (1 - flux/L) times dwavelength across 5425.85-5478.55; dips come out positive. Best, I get 4.2 Angstrom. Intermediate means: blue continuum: 26.4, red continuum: 25.1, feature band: 23.9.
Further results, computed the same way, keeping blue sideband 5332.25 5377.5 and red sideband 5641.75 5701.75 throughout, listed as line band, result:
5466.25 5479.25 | 1.2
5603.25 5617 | 0.9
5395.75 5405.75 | -0.4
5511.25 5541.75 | 0.9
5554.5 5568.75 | -0.1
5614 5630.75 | 1.0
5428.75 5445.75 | -0.8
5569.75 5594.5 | -0.1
